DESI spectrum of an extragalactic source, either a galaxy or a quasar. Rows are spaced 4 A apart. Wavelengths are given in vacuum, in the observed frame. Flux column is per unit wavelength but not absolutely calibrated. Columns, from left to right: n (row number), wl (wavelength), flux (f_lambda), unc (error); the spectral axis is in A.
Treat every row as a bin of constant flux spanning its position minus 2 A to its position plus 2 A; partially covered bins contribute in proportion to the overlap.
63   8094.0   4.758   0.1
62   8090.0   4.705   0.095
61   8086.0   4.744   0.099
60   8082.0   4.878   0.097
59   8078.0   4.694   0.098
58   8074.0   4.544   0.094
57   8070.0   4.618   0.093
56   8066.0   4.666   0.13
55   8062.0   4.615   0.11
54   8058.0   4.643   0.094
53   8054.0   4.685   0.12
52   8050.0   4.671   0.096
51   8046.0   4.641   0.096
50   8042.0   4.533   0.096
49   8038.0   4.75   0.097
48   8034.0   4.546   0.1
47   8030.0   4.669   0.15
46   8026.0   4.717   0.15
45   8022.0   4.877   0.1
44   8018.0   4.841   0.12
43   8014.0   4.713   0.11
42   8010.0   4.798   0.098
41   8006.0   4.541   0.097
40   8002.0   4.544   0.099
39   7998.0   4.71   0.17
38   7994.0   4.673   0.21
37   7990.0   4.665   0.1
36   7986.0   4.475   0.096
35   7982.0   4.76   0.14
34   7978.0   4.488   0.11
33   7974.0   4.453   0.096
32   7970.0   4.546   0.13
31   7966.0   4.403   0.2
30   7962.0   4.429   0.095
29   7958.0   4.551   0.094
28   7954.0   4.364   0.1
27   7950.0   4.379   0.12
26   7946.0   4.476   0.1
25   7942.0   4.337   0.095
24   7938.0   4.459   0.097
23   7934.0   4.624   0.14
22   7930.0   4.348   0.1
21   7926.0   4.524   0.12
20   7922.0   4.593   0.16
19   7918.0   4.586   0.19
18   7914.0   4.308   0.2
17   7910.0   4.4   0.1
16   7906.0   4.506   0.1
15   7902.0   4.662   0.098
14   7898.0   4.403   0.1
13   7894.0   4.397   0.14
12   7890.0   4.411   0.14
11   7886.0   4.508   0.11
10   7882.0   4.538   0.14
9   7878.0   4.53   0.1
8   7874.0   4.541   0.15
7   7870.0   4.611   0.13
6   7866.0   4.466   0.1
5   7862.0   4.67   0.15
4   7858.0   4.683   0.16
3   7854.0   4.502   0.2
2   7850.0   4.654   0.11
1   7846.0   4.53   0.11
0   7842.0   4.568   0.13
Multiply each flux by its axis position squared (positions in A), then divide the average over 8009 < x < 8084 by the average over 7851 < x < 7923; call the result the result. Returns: 1.08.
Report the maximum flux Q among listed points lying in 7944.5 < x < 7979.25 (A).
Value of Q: 4.551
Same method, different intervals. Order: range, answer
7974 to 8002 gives 4.76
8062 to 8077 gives 4.666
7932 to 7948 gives 4.624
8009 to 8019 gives 4.841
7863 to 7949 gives 4.662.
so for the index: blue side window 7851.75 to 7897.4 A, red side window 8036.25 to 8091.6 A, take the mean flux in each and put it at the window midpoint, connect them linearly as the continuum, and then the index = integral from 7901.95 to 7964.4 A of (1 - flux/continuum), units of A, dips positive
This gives 1.5 A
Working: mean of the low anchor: 4.53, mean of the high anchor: 4.67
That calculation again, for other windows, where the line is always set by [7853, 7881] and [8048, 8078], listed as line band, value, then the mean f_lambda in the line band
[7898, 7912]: 0.2 A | 4.51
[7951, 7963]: 0.4 A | 4.44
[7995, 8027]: -0.7 A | 4.72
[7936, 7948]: 0.5 A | 4.42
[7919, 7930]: 0.2 A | 4.52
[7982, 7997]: -0.1 A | 4.63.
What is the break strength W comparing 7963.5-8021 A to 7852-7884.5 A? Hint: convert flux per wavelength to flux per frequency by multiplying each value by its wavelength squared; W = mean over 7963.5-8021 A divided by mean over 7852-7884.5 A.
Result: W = 1.04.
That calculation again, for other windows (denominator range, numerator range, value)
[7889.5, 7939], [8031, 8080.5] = 1.07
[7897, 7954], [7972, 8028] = 1.06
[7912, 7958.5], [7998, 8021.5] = 1.07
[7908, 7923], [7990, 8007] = 1.06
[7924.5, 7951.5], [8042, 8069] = 1.07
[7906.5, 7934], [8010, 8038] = 1.09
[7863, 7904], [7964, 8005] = 1.04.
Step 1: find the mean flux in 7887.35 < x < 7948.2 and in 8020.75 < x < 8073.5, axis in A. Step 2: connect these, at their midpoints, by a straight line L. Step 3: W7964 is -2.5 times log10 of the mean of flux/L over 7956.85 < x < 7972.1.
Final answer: 0.01 mag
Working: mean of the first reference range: 4.47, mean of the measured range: 4.48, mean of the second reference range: 4.66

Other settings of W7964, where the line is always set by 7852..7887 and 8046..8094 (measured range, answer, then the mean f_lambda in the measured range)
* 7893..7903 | 0.02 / 4.48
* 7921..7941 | 0.02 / 4.5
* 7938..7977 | 0.04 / 4.44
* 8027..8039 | 0.00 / 4.65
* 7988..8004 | 0.00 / 4.65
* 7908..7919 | 0.04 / 4.42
